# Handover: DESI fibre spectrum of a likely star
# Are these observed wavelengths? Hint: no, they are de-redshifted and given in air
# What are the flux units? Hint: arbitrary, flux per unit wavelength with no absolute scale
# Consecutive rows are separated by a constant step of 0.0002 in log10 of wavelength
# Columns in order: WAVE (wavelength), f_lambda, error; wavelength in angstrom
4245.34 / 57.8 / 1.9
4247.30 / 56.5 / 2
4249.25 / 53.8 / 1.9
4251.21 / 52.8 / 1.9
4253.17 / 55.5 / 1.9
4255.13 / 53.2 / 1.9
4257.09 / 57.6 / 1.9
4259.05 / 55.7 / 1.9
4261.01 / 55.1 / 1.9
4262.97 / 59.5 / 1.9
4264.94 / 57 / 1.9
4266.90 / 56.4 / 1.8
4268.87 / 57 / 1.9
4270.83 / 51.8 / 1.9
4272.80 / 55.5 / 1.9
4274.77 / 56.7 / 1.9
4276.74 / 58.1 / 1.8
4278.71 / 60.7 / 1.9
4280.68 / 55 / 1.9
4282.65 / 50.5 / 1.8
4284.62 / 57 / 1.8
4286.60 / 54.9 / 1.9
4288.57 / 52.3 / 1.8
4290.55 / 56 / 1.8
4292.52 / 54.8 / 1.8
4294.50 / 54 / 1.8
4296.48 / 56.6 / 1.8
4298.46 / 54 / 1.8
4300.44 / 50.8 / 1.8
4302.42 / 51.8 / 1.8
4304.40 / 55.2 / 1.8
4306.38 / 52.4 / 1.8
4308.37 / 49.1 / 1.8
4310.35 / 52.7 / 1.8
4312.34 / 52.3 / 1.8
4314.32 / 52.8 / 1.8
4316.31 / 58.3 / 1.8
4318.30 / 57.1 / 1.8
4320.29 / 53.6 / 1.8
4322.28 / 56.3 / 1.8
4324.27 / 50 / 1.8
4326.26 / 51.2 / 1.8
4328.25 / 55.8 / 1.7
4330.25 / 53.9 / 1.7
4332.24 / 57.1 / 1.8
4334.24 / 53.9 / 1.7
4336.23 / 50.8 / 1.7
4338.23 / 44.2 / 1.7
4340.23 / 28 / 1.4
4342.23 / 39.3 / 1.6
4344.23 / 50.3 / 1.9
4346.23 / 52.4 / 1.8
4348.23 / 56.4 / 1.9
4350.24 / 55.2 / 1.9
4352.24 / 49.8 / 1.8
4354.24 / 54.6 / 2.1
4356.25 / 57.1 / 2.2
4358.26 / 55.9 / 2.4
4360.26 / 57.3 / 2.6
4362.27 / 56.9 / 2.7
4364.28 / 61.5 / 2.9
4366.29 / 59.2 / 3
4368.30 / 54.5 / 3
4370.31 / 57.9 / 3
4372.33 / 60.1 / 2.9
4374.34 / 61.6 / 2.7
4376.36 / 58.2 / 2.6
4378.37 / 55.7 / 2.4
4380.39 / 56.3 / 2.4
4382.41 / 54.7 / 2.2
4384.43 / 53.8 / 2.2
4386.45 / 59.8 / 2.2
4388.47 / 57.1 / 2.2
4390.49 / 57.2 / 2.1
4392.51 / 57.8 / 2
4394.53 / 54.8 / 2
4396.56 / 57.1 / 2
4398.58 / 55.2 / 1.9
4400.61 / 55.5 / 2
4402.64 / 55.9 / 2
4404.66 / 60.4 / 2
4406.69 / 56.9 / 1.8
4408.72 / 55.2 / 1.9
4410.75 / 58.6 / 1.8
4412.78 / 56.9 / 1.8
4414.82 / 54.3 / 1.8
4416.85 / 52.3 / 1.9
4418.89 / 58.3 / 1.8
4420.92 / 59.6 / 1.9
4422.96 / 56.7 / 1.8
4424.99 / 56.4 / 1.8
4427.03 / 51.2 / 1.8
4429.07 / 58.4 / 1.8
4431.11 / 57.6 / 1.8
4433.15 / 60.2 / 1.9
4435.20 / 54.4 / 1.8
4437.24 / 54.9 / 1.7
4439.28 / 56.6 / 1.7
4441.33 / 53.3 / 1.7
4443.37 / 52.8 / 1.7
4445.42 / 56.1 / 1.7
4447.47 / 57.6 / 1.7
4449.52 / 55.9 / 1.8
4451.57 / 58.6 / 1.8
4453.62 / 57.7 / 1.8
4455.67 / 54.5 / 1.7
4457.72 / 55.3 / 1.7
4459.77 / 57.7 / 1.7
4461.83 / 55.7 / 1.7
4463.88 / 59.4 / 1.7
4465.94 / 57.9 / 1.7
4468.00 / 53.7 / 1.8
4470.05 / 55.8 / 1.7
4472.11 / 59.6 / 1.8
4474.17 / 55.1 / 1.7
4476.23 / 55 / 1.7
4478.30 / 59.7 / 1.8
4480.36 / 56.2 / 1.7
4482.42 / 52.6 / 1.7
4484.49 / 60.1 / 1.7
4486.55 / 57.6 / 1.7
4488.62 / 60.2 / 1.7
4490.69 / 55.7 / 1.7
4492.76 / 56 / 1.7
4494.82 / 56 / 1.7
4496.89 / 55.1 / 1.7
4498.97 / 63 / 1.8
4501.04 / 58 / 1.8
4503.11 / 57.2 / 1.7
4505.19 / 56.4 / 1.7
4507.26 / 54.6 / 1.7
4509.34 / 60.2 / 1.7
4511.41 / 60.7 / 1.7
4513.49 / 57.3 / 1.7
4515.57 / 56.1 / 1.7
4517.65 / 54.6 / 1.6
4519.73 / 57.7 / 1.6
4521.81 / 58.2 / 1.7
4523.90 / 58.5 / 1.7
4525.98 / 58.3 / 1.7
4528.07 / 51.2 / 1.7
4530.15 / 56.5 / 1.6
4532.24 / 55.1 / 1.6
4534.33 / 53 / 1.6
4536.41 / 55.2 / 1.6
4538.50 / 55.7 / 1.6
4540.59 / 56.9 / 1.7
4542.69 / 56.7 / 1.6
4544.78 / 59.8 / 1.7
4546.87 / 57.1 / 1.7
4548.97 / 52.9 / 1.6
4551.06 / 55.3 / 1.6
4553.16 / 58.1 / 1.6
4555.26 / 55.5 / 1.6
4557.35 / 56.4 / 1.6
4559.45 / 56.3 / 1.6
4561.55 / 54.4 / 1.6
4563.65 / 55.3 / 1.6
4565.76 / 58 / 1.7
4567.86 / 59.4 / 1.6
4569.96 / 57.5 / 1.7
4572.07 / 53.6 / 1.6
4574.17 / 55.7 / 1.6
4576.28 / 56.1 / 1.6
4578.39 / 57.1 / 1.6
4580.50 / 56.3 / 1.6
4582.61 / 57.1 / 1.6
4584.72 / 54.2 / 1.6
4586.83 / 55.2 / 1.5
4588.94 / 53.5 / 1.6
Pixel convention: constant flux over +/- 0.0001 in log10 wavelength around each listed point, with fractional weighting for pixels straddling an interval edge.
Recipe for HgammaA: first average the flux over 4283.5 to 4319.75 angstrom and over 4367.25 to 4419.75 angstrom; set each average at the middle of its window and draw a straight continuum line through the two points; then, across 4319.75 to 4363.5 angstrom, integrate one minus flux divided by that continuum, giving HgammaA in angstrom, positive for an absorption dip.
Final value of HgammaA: 2.7 angstrom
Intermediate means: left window 54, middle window 51.9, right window 56.8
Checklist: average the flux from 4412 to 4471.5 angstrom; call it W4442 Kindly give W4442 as 56.2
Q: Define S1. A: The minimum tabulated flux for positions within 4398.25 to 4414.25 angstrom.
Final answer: 55.2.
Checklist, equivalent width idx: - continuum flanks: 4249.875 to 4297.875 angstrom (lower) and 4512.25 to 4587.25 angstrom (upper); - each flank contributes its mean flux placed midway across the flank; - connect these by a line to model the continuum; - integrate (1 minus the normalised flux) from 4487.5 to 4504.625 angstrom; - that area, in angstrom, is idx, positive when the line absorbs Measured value -0.5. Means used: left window 55.5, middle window 57.6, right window 56.2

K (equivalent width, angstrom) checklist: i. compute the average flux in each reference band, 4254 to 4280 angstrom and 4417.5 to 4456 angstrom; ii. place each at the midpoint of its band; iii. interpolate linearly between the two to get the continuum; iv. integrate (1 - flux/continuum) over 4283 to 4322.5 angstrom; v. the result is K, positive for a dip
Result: 1.71 angstrom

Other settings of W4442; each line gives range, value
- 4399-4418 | 56.2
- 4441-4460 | 56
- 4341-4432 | 56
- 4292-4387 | 53.8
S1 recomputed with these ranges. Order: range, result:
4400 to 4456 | 51.2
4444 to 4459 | 54.5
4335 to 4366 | 28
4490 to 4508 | 54.6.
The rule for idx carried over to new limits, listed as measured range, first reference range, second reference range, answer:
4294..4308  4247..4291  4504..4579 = 0.59 angstrom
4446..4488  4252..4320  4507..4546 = -0.42 angstrom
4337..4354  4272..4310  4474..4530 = 2.40 angstrom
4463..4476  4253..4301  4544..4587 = -0.18 angstrom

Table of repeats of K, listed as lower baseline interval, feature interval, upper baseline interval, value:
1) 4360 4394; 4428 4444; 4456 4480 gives 0.3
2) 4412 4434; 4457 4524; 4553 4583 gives -0.9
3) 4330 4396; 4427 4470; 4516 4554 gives -0.8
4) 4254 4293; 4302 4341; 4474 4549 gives 2.8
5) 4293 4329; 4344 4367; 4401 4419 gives -0.4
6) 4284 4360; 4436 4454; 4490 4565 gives -0.3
